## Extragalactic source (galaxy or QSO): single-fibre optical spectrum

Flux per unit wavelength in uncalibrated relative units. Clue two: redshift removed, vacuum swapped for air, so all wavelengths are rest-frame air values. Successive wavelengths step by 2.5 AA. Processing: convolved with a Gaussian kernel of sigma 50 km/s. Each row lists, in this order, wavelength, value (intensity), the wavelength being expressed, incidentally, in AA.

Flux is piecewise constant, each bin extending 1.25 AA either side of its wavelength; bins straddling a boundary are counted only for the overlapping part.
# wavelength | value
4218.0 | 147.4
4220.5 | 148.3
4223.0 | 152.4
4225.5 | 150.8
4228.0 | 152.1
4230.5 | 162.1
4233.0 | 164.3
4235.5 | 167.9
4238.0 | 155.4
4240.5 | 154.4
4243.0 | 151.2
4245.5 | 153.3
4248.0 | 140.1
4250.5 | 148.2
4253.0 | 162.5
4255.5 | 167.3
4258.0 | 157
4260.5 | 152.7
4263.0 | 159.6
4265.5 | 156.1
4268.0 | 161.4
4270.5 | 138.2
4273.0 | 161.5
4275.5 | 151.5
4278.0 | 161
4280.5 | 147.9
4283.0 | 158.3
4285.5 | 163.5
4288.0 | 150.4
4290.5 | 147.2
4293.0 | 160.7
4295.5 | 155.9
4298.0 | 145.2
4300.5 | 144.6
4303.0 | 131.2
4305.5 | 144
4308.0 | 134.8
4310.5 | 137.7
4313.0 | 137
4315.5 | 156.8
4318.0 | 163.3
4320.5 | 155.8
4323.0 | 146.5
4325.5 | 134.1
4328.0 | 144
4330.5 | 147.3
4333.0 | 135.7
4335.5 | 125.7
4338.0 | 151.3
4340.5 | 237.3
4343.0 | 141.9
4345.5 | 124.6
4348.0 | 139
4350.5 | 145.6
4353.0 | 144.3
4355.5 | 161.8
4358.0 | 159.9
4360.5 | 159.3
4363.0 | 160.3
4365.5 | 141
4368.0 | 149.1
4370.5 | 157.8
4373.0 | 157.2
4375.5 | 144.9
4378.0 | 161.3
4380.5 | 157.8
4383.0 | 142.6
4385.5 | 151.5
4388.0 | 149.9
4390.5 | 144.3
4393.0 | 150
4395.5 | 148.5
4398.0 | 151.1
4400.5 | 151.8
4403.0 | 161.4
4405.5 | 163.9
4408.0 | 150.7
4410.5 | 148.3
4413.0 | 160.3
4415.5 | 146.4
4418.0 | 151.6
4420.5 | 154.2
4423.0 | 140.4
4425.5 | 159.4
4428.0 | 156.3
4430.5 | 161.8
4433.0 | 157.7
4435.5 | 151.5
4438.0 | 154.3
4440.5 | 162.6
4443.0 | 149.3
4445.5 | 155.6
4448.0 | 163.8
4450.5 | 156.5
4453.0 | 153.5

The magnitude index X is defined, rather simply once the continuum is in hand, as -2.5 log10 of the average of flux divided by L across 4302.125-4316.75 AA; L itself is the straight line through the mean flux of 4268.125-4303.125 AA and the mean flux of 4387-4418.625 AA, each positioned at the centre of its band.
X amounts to 0.09 mag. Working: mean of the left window 152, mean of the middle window 140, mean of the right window 152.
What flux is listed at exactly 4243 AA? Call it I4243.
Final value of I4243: 151.2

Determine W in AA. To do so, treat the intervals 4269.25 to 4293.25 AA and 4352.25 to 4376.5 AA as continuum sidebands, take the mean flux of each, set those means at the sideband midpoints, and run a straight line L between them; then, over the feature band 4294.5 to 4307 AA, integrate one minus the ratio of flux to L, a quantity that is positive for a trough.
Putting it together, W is 0.81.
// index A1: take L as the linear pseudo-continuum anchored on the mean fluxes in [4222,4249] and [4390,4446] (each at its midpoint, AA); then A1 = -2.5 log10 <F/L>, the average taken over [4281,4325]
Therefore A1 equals 0.04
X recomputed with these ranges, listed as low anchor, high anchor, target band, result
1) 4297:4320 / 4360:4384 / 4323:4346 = -0.01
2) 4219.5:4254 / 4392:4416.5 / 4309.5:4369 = 0.03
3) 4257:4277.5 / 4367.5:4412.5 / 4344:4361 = 0.04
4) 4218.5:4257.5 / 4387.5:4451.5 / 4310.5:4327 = 0.05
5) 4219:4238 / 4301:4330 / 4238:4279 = -0.02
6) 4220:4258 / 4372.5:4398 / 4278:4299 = 0.00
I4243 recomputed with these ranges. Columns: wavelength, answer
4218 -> 147.4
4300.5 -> 144.6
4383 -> 142.6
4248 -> 140.1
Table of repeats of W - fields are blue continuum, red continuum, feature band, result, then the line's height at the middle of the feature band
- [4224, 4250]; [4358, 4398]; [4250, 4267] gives -0.4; 154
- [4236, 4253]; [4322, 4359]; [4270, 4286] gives -0.4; 151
